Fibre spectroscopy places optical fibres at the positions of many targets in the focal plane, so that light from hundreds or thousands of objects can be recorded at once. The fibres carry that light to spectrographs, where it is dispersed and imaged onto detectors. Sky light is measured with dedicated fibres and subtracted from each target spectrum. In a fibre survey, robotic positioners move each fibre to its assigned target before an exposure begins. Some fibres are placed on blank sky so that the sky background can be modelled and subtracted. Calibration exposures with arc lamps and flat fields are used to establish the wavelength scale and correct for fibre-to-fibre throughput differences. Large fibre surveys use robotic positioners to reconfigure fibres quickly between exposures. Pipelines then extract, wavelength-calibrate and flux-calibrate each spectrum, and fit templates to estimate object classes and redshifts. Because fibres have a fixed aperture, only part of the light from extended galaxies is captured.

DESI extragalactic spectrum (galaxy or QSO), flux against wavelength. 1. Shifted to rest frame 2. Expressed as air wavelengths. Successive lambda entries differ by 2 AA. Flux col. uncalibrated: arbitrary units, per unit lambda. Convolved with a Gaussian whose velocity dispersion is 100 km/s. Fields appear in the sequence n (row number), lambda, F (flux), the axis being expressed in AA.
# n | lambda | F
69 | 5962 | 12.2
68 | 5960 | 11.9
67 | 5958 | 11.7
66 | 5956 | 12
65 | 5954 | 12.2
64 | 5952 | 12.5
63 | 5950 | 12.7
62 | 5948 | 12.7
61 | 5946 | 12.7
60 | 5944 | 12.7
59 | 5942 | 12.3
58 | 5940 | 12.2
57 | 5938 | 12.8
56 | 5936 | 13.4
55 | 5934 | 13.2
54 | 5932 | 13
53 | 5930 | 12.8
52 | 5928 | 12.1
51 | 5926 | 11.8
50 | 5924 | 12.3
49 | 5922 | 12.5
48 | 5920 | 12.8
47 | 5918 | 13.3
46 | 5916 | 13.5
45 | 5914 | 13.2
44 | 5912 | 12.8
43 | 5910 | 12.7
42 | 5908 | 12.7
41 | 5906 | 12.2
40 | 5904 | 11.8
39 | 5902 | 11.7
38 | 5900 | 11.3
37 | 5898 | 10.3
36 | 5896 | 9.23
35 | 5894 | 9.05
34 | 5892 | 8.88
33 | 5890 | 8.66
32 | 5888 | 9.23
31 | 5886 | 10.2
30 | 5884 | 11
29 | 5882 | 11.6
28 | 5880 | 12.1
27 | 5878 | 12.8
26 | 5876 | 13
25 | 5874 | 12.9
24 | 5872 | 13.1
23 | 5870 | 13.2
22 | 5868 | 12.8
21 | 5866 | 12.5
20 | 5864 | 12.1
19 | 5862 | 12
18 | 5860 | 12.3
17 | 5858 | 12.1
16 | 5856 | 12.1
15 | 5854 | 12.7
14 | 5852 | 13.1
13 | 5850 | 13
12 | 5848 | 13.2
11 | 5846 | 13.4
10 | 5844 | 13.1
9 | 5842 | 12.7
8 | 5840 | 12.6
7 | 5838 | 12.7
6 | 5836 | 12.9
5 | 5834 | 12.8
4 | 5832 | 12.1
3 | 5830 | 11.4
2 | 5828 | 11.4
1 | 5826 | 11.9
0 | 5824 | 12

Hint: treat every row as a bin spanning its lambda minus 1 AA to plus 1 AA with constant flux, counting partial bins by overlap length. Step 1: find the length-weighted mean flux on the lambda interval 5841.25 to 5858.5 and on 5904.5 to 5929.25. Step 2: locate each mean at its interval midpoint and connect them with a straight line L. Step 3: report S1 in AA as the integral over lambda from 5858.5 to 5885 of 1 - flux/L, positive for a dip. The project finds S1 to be 0.8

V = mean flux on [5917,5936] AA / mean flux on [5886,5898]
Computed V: 1.4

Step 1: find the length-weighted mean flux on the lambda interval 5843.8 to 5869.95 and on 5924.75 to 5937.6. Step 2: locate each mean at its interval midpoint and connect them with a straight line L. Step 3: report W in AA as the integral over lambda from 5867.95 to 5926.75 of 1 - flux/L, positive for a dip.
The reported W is 4.4 AA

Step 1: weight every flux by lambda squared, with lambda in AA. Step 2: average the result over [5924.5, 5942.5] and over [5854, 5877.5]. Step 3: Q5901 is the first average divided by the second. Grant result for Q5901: 1.0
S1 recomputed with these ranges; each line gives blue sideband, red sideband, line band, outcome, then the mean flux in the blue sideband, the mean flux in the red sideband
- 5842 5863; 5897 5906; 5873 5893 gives 1.4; 12.7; 11.4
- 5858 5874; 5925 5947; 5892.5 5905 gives 2.1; 12.6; 12.6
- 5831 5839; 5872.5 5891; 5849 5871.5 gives -1.2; 12.6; 11.3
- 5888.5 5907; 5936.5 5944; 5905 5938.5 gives -3.5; 10.3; 12.5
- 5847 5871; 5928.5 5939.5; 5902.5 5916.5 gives 0.2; 12.6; 13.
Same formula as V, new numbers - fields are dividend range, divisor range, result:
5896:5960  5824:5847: 1.00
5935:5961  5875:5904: 1.16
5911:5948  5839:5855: 0.98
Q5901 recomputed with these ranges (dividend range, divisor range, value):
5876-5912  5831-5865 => 0.89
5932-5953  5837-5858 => 1.03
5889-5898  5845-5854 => 0.70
